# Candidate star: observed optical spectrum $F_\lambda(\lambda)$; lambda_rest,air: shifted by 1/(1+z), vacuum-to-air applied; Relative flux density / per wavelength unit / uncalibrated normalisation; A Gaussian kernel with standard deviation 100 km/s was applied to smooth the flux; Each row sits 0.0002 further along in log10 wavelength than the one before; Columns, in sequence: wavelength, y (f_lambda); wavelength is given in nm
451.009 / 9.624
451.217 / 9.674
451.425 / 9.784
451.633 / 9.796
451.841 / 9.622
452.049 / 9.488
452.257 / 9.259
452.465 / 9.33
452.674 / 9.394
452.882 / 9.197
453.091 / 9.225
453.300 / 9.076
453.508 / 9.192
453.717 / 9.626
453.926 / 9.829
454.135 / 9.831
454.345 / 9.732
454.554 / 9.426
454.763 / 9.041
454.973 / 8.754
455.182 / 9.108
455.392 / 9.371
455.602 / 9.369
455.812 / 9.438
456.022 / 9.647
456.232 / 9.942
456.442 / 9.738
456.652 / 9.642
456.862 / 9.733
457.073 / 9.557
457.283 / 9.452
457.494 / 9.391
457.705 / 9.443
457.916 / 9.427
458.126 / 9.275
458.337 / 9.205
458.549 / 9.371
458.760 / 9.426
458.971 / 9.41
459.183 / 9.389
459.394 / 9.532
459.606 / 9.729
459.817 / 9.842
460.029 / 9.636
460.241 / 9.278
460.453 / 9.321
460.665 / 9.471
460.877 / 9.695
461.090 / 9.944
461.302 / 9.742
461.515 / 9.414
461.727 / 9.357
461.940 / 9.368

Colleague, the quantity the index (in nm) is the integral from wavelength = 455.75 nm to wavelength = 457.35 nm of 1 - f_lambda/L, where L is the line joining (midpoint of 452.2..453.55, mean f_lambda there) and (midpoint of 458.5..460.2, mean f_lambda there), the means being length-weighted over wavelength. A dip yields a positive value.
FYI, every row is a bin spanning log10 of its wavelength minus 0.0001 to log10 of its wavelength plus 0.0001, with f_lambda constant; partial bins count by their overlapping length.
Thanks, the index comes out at -0.04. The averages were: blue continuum 9.24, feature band 9.66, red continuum 9.54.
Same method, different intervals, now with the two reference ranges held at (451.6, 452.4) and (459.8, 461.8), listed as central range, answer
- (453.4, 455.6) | 0.032 nm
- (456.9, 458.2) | 0.014 nm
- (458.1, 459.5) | 0.025 nm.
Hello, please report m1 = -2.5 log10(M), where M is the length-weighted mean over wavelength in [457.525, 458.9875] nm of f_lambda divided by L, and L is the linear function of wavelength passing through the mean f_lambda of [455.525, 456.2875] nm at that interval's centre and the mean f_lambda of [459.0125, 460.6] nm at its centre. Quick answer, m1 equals 0.02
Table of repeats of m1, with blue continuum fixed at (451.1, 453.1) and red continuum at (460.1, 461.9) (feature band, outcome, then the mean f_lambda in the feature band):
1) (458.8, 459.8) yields 0.00 mag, 9.54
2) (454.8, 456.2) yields 0.02 mag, 9.3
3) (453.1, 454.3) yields 0.00 mag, 9.5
